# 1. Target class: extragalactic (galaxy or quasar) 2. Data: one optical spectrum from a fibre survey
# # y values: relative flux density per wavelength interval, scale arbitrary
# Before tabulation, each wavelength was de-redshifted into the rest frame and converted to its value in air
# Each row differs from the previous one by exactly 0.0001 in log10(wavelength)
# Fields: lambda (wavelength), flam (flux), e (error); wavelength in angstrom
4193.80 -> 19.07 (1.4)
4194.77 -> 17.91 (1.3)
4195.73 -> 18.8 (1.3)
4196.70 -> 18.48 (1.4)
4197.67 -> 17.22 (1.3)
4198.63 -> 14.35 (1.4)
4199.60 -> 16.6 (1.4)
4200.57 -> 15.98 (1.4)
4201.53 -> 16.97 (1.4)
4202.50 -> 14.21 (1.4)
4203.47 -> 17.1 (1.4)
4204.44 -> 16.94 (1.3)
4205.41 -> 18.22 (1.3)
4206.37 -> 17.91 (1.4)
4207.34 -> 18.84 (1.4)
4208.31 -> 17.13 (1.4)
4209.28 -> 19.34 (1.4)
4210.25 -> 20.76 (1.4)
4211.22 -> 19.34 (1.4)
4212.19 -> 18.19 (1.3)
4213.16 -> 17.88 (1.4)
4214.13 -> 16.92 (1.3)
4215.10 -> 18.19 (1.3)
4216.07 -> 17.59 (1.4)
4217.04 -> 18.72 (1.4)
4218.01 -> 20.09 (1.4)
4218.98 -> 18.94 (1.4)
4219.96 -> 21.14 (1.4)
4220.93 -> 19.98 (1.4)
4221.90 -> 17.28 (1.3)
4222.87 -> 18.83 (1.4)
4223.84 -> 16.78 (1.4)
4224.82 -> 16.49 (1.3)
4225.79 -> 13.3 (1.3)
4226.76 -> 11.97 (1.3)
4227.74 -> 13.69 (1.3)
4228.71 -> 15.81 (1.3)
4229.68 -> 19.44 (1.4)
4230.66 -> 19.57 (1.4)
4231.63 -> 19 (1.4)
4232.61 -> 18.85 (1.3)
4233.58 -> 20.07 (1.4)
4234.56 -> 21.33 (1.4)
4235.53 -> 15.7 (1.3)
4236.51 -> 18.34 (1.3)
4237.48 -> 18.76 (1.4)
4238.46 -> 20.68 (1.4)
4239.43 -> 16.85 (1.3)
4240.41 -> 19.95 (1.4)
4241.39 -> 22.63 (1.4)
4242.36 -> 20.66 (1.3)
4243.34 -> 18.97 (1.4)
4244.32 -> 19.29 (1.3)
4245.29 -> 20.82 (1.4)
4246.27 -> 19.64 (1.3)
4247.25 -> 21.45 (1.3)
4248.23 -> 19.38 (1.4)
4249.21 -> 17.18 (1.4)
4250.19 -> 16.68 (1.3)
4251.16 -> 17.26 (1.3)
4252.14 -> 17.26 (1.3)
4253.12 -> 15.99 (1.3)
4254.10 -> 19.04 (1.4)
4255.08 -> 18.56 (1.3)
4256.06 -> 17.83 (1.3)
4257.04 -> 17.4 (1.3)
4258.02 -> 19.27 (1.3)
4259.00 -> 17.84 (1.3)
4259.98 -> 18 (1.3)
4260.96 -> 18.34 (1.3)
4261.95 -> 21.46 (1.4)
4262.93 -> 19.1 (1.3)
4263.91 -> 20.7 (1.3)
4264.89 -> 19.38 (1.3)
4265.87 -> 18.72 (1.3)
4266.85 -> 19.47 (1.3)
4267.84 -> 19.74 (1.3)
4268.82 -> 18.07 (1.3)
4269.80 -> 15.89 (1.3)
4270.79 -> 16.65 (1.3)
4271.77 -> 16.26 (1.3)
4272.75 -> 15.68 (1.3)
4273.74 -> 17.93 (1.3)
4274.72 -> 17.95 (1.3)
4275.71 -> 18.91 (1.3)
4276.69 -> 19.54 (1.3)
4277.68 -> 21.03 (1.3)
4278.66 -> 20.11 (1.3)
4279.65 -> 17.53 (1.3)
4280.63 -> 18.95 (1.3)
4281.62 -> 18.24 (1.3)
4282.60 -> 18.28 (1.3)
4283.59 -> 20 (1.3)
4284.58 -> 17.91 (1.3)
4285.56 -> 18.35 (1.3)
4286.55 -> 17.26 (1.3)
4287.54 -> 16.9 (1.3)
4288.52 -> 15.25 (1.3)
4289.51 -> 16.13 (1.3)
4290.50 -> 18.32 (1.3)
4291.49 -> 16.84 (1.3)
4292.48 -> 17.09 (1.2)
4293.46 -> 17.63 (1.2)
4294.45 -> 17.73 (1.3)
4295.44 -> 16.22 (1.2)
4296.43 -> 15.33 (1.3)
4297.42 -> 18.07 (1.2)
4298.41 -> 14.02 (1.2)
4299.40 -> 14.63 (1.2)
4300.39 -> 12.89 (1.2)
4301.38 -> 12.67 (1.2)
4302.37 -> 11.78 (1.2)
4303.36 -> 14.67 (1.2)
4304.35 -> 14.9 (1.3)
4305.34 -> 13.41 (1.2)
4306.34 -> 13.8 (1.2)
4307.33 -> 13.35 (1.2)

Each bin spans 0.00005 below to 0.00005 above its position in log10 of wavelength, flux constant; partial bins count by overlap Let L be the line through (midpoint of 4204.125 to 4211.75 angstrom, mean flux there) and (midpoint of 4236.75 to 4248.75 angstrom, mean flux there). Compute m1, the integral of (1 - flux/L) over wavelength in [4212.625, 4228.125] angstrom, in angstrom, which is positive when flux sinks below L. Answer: 1.3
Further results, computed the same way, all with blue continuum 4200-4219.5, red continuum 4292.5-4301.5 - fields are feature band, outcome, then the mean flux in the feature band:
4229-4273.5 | -4.9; 18.7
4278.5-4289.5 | -1.3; 17.9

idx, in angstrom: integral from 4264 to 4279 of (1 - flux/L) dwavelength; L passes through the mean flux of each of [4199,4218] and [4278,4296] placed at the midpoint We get -0.56 angstrom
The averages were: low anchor 17.8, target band 18.4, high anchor 17.7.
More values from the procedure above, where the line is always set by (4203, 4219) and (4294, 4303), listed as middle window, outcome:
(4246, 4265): -2.3 angstrom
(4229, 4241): -1.1 angstrom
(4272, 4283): -2.0 angstrom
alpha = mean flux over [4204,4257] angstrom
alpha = 18.4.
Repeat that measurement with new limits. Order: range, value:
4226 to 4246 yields 18.6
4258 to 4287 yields 18.5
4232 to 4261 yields 18.8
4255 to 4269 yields 19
